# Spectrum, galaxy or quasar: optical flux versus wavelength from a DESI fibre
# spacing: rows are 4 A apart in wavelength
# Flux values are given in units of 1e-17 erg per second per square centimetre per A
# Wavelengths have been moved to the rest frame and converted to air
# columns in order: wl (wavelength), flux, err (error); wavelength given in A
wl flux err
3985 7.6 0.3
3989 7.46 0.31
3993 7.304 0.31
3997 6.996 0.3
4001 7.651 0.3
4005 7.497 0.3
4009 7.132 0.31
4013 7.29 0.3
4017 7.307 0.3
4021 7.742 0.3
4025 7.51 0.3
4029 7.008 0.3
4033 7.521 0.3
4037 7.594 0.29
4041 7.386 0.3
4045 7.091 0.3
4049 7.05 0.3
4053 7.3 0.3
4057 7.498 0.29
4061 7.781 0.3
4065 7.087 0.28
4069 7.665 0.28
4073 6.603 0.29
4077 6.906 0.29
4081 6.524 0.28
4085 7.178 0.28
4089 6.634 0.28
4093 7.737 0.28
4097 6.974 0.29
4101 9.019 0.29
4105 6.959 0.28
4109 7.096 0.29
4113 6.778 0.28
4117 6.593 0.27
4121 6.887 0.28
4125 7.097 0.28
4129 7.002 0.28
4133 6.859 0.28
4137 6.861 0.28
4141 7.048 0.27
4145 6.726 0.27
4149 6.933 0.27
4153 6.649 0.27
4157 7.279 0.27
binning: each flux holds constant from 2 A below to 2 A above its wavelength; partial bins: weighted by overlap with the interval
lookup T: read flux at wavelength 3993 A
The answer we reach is 7.304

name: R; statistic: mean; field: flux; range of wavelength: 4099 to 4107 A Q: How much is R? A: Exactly 7.99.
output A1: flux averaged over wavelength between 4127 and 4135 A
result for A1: 6.93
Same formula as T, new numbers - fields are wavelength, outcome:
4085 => 7.178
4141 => 7.048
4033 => 7.521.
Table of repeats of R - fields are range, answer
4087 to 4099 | 7.11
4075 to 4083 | 6.71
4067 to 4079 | 7.06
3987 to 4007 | 7.38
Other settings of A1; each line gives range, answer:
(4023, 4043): 7.4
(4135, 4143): 6.95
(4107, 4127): 6.89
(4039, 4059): 7.27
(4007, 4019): 7.24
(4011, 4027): 7.46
